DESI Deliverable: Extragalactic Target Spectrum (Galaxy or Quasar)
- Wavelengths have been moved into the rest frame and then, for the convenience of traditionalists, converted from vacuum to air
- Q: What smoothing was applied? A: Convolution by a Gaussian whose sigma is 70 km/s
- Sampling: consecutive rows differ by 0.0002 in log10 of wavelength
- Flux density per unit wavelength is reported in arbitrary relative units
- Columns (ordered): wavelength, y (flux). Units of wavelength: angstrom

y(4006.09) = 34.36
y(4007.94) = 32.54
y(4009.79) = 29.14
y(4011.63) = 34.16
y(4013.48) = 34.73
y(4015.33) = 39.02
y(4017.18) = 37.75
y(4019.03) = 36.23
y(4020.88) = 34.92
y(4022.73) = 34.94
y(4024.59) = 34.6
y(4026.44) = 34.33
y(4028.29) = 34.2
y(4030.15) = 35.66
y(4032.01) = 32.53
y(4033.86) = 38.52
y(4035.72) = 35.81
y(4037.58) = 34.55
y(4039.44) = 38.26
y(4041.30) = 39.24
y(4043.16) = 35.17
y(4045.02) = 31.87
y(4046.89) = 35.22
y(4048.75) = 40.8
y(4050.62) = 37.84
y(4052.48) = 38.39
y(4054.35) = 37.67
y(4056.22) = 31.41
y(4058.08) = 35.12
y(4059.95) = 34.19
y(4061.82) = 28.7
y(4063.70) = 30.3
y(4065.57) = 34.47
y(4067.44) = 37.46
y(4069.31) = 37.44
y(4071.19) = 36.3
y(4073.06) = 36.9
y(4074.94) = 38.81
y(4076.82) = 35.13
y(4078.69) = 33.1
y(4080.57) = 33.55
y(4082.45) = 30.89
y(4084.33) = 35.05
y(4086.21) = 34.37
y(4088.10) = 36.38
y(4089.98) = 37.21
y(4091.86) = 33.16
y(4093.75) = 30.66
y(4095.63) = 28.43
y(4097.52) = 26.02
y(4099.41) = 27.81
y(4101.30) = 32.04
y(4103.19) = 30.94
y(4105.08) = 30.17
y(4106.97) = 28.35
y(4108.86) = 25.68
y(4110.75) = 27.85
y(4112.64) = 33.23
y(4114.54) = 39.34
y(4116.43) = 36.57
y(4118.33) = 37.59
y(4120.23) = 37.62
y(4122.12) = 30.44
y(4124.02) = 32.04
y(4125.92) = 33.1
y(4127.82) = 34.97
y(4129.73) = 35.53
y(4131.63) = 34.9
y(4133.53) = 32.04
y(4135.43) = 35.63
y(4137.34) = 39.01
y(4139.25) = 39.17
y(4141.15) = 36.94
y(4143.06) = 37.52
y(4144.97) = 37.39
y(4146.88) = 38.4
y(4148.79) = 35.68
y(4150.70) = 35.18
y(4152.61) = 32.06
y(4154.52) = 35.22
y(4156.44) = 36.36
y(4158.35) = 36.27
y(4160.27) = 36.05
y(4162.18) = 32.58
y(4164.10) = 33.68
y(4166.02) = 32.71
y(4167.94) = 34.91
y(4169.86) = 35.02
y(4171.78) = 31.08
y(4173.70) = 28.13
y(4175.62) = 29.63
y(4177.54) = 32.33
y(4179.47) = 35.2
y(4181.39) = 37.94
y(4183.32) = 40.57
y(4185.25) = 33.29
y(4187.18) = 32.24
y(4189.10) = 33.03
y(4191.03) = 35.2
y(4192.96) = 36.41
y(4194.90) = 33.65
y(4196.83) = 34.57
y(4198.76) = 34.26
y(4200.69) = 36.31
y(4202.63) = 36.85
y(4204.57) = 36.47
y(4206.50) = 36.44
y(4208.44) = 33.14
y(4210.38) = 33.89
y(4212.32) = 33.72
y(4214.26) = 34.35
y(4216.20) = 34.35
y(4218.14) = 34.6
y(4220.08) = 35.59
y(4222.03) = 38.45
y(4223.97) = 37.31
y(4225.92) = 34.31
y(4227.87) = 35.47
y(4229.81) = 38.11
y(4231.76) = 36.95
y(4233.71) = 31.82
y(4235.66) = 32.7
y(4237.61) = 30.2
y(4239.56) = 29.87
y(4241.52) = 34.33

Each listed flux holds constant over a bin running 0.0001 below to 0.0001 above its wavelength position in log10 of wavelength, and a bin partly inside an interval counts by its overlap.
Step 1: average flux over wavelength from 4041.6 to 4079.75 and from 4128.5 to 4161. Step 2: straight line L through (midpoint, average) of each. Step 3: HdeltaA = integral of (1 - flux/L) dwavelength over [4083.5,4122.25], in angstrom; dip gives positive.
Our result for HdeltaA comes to 3.6 angstrom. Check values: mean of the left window 35.4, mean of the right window 36.1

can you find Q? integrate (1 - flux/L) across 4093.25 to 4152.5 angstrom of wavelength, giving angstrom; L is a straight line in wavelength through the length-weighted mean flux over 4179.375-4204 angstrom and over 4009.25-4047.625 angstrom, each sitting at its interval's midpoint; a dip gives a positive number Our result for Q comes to 3.0 angstrom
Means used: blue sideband 35.3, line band 33.6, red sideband 35.4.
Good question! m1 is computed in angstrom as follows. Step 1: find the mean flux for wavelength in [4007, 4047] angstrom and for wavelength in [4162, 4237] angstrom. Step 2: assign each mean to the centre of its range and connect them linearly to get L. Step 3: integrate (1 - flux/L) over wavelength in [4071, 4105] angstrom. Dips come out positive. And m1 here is 1.9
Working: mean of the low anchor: 35.1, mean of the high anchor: 34.5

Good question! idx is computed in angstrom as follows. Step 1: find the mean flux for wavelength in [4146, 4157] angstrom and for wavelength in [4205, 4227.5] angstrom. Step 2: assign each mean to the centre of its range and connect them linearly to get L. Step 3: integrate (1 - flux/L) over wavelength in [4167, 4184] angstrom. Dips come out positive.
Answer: 0.8 angstrom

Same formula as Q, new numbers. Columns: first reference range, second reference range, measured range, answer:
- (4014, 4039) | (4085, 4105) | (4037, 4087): -2.51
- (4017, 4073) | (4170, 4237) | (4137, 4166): -0.84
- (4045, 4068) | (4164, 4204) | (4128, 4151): -1.33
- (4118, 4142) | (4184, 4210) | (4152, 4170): 0.27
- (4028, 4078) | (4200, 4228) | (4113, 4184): 0.86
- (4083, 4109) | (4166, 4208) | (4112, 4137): -2.08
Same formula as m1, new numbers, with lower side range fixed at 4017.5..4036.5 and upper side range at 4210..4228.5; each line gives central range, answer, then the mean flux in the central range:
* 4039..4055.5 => -0.8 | 37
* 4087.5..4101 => 1.5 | 31.3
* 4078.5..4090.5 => 0.3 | 34.3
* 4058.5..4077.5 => 0.1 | 35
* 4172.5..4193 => 0.8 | 33.9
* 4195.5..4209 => -0.1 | 35.5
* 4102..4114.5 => 1.8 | 30.2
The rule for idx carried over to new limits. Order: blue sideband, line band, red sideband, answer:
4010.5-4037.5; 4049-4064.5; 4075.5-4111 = -0.41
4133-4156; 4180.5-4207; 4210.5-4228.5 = 0.09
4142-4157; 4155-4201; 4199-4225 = 1.96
